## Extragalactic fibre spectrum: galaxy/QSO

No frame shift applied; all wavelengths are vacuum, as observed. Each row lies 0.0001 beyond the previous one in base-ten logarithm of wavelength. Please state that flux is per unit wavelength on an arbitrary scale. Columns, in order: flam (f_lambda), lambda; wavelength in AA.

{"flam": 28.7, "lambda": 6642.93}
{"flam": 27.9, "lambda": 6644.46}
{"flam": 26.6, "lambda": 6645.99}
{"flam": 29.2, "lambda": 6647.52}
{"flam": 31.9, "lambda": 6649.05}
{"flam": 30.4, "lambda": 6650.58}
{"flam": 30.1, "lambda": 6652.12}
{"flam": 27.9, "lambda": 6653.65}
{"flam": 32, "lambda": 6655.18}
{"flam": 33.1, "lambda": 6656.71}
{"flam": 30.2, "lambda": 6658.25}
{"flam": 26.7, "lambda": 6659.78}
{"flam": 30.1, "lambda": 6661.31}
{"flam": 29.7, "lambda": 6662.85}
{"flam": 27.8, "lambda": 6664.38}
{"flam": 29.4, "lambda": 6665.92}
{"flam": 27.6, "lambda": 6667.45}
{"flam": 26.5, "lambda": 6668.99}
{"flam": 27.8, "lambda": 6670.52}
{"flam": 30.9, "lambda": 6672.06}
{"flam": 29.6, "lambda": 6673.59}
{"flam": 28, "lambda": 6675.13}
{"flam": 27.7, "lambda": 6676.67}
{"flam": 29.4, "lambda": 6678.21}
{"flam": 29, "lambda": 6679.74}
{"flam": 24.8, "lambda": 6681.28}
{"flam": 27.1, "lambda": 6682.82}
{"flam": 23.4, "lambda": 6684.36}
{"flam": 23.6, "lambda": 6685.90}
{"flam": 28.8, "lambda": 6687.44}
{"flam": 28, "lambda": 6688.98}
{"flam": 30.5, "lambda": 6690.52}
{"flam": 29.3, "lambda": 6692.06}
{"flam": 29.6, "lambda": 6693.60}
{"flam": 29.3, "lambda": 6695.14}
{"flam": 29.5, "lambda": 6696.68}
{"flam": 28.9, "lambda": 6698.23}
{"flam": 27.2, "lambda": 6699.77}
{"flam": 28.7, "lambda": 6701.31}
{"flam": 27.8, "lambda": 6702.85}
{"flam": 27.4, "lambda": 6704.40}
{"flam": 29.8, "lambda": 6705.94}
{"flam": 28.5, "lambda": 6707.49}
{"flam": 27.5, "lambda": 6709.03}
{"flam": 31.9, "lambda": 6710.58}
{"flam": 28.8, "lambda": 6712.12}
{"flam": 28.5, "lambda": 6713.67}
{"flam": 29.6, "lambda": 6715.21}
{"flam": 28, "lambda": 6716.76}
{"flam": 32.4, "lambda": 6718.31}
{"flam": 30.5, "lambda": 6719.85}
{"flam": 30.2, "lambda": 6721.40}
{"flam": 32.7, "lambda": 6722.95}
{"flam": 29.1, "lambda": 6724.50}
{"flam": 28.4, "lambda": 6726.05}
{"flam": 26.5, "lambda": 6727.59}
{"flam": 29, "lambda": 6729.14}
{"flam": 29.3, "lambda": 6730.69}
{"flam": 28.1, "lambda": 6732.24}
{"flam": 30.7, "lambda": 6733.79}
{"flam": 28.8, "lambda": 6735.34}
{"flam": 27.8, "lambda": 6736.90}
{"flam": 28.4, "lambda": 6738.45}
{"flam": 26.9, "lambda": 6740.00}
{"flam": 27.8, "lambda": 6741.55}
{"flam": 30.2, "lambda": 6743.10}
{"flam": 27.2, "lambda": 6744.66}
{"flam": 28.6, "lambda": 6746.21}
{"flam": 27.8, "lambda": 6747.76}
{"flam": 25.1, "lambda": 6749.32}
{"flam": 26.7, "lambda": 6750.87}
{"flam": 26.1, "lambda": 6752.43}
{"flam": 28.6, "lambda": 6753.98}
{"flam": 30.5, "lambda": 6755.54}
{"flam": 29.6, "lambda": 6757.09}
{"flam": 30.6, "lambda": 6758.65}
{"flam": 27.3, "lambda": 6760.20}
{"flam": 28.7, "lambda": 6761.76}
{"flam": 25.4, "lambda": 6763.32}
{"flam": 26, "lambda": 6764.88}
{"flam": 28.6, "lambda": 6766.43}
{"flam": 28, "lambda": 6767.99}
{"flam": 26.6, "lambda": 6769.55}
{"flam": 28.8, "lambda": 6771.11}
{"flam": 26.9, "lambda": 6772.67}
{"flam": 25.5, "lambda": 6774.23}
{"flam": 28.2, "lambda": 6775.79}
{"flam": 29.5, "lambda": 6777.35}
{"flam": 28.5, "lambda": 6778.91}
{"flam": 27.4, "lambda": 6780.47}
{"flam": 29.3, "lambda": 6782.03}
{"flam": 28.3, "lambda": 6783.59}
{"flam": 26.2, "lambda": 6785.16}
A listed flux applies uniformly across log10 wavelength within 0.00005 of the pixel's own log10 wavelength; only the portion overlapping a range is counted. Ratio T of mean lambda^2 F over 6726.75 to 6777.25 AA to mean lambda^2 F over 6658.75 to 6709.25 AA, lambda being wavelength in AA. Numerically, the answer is 1.01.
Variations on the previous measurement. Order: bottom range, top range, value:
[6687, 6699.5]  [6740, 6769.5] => 0.97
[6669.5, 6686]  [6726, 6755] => 1.04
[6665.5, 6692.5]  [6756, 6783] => 1.03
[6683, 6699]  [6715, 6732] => 1.06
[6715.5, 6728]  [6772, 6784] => 0.95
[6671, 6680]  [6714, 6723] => 1.06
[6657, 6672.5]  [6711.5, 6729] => 1.04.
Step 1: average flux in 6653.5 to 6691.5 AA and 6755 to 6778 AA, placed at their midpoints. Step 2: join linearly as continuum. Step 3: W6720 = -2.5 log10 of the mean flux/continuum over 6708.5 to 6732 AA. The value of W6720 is -0.05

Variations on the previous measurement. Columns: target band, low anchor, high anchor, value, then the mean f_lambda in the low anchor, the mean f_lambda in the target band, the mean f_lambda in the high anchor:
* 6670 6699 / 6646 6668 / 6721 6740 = 0.046 mag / 29.6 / 28.2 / 29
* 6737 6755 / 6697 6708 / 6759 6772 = 0.006 mag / 28.4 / 27.6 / 27.5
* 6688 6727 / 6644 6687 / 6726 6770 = -0.038 mag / 28.5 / 29.3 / 28.1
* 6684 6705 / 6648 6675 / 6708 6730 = 0.053 mag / 29.5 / 28.1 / 29.5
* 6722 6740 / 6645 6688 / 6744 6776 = -0.037 mag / 28.5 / 28.9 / 27.7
